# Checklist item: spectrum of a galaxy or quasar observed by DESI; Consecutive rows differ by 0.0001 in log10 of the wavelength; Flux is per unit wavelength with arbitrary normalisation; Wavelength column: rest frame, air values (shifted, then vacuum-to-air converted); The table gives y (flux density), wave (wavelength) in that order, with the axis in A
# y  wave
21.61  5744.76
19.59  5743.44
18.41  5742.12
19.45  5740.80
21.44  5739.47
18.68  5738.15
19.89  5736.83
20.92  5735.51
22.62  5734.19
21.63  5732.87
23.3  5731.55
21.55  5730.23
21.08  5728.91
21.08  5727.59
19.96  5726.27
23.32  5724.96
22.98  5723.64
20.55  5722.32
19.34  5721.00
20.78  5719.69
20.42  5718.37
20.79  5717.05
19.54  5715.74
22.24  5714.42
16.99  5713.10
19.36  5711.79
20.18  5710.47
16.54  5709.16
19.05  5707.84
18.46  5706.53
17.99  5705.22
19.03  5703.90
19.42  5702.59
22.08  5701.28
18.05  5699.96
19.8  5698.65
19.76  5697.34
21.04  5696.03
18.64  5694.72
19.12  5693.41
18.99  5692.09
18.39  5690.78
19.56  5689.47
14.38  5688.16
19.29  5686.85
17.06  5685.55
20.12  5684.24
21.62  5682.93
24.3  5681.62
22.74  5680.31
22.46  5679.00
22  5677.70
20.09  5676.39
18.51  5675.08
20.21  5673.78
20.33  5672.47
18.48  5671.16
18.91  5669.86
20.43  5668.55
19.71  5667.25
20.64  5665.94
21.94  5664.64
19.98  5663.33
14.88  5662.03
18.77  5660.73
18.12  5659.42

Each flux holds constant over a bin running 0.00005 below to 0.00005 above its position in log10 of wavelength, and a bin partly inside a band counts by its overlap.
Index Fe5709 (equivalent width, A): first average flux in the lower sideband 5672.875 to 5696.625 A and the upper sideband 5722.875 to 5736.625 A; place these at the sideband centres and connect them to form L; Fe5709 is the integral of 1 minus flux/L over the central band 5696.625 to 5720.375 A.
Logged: 1.6 A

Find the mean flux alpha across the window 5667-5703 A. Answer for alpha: 19.8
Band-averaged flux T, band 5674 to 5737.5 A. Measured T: 20.2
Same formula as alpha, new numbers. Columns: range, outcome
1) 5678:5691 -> 20.1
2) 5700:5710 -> 18.9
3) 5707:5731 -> 20.3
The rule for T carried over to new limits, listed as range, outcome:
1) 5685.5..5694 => 18.2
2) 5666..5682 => 20.6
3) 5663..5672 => 20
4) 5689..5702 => 19.5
